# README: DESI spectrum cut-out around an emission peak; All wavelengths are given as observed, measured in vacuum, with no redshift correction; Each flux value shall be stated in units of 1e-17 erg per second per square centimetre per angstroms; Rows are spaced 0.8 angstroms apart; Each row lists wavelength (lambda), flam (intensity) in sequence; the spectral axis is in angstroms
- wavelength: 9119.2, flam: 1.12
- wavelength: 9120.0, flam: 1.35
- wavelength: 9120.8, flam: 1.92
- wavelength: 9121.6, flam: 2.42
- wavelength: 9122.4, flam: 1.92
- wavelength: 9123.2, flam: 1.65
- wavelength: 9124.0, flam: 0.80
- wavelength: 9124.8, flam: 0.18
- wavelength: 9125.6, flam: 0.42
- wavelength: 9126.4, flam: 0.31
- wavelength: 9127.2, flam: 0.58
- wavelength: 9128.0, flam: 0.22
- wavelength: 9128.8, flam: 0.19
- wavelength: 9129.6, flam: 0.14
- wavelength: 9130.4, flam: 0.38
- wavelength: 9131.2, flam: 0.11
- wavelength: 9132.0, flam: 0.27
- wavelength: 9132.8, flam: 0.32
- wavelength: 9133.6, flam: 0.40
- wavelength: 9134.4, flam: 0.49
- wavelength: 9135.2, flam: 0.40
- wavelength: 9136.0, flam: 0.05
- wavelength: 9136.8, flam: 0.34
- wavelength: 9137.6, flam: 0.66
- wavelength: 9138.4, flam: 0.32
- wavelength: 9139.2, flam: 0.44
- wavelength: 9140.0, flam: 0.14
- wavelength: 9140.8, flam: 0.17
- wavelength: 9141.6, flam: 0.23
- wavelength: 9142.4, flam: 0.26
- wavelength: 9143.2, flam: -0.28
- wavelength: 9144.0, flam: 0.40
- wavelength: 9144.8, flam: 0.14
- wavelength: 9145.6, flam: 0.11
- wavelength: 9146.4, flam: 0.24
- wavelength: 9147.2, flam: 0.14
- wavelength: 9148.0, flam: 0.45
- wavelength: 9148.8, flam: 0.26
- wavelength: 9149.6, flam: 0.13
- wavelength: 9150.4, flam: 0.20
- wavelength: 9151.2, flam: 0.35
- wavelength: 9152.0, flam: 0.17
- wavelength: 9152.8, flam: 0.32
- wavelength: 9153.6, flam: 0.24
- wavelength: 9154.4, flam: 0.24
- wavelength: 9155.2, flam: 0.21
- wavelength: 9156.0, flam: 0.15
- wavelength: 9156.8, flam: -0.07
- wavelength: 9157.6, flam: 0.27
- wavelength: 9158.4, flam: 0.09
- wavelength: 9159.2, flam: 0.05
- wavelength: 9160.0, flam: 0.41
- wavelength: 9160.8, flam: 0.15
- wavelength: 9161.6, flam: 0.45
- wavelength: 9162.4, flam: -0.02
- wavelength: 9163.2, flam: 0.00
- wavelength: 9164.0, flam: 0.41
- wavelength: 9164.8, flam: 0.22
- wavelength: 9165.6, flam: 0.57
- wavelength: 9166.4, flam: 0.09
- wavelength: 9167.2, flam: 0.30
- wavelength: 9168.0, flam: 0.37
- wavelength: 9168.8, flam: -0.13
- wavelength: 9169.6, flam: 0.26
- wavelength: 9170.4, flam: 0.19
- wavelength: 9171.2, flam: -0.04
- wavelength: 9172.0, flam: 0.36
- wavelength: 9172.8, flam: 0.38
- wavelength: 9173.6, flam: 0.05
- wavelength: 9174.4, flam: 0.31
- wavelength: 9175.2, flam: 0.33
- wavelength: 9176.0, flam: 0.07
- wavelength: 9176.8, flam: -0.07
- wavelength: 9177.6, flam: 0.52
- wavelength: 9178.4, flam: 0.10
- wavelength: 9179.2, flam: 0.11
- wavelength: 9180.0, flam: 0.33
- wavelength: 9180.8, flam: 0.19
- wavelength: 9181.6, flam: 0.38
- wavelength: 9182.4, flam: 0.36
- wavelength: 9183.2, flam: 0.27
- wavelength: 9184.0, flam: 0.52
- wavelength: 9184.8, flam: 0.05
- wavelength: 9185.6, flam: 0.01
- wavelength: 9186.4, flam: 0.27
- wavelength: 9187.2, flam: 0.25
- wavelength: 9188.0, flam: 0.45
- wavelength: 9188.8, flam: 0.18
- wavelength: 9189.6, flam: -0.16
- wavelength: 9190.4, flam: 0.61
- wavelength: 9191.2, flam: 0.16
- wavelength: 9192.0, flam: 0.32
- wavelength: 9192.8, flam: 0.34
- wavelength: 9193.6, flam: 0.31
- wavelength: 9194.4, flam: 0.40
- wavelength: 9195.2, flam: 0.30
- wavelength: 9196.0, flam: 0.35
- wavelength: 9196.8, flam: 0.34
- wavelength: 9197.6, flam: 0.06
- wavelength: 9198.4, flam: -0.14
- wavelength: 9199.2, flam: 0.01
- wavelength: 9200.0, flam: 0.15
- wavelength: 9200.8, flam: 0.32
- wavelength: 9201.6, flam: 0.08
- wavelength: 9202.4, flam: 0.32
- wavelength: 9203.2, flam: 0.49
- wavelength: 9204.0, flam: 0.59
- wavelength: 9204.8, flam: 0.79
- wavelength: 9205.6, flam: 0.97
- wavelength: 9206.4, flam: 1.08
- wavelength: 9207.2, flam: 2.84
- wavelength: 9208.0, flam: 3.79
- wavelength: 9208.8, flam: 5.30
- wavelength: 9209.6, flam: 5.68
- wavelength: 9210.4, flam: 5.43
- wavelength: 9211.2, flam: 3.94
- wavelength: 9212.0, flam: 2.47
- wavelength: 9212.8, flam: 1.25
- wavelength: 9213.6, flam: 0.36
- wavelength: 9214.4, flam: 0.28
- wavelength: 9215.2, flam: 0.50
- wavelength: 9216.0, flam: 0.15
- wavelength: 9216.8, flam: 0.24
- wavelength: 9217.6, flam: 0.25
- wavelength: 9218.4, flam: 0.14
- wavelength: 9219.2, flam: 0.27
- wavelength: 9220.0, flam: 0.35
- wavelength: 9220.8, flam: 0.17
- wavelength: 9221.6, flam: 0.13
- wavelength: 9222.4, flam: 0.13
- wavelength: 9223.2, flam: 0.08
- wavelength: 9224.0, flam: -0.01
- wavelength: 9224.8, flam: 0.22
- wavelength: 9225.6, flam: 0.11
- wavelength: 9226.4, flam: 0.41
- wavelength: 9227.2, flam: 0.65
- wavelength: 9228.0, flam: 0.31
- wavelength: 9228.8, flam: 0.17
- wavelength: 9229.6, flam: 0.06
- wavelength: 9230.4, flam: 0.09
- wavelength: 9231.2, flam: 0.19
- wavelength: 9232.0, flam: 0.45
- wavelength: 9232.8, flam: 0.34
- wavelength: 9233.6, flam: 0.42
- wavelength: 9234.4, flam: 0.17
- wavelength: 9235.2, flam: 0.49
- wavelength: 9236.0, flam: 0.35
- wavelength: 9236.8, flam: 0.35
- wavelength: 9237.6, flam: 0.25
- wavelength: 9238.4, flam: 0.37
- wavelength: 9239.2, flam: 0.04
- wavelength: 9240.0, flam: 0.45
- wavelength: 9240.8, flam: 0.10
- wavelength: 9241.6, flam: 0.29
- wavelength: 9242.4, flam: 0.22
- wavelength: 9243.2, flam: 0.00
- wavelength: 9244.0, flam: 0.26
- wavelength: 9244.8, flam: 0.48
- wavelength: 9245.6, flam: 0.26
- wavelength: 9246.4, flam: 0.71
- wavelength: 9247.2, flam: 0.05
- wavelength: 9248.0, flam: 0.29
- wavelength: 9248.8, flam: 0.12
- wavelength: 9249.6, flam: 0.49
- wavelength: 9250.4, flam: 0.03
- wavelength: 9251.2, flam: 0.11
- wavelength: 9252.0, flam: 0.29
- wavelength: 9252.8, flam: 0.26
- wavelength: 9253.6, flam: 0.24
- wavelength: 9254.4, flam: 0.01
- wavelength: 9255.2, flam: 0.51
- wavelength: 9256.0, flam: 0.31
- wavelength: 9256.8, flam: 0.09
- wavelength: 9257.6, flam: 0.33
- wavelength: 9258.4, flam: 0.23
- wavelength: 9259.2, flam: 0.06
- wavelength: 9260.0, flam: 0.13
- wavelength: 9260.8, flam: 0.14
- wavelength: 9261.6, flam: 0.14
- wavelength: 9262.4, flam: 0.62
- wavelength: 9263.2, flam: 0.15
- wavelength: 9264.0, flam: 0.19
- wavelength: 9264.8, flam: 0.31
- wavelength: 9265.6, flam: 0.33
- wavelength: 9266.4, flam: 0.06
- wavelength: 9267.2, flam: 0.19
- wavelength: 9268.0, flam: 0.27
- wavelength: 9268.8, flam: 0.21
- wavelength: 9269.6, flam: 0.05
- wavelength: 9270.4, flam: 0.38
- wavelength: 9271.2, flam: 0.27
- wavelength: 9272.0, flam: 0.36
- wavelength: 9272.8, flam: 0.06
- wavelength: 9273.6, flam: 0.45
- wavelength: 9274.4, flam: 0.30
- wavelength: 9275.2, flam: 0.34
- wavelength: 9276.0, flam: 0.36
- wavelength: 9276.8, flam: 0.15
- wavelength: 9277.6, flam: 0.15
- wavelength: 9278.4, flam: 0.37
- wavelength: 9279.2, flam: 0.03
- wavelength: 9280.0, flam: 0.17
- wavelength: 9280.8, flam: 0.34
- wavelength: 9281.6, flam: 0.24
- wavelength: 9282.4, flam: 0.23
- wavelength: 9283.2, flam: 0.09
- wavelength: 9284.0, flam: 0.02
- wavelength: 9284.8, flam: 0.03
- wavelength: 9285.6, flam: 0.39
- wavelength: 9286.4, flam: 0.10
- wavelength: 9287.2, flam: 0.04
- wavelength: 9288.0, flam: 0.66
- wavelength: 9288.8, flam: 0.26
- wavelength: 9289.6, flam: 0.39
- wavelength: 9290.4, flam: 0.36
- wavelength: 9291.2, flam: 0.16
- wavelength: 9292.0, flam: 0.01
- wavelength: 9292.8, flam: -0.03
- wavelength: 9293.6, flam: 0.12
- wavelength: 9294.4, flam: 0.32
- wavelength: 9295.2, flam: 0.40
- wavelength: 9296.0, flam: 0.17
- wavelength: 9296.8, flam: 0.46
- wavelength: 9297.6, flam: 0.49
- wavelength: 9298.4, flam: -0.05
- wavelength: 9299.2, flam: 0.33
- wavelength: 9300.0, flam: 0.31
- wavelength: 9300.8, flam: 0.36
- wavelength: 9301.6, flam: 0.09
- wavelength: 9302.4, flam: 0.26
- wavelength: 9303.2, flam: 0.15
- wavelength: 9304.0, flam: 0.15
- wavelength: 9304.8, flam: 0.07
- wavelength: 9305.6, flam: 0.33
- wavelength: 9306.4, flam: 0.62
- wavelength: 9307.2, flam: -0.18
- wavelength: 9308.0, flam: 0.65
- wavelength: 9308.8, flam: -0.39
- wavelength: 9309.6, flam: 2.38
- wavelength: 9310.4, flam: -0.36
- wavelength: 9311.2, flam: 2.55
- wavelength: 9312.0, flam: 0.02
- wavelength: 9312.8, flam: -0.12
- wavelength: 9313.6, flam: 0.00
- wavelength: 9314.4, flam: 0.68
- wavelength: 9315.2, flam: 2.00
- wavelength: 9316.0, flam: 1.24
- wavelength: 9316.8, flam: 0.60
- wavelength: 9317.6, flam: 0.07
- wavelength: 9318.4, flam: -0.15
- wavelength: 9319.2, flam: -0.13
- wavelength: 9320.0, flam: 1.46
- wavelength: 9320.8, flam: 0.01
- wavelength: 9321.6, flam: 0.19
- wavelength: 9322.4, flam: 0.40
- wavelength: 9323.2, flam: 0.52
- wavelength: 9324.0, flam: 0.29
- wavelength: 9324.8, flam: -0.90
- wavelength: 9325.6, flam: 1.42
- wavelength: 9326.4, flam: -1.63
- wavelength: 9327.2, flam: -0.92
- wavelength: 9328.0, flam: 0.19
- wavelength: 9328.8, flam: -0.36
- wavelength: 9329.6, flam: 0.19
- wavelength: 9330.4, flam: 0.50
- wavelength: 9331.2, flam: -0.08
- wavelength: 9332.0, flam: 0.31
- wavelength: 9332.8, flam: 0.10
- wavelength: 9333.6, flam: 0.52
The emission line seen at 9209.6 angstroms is [O III]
